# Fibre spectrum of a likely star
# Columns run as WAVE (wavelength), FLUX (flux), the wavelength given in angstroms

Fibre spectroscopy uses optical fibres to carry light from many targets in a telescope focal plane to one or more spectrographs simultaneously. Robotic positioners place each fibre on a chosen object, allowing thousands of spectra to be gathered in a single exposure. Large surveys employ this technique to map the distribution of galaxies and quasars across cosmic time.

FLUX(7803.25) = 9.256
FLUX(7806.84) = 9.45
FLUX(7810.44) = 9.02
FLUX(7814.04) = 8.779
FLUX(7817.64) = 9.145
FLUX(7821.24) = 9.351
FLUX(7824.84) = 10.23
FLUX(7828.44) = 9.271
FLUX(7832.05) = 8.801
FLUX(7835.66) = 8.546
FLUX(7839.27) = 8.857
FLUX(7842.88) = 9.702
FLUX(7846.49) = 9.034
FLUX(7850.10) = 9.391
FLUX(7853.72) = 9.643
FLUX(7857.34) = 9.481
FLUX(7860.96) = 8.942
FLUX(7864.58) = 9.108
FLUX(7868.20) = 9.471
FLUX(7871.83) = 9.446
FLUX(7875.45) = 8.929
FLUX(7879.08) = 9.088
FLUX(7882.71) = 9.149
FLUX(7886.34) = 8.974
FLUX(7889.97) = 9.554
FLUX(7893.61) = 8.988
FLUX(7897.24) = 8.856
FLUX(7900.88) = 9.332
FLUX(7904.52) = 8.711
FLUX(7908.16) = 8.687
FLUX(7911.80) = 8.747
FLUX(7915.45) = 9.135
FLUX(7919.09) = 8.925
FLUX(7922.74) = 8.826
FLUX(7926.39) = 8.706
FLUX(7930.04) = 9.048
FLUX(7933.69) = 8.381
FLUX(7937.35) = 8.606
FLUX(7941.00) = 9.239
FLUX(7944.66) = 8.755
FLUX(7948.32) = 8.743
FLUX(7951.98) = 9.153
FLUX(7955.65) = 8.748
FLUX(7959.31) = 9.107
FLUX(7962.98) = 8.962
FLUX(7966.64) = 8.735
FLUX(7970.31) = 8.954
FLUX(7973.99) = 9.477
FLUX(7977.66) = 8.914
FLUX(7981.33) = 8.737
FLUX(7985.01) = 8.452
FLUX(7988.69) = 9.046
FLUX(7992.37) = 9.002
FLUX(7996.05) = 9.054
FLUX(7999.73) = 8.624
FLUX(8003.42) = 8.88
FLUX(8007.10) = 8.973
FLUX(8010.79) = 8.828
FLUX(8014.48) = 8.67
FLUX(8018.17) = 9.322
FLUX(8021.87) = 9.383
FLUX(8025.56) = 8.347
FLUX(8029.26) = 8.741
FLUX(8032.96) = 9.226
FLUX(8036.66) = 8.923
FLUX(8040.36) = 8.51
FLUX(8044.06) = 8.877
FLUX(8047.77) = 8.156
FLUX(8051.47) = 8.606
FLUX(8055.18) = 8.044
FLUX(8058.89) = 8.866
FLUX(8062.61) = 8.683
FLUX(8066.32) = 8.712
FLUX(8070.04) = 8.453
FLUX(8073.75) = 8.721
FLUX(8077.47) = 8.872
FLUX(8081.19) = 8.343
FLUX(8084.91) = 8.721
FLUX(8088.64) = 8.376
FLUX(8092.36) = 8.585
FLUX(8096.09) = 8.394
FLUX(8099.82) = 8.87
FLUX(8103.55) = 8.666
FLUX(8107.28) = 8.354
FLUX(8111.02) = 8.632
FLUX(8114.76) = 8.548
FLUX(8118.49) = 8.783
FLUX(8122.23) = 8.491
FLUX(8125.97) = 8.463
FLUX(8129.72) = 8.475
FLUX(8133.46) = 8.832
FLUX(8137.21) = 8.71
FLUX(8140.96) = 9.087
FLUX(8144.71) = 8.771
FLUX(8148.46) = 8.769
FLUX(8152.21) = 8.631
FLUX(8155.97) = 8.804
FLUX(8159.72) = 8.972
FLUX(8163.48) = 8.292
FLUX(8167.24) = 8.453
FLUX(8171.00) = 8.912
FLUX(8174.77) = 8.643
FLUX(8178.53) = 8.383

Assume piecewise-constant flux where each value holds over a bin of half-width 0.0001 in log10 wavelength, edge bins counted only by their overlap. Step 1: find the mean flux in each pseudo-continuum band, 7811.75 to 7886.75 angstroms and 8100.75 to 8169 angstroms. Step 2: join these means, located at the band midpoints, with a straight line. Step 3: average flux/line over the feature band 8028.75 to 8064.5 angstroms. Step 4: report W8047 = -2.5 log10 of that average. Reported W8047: 0.02 mag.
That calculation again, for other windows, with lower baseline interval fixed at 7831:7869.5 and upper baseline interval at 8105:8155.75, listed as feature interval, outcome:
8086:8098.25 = 0.032 mag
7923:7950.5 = 0.028 mag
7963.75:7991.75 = 0.005 mag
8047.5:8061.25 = 0.044 mag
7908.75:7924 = 0.020 mag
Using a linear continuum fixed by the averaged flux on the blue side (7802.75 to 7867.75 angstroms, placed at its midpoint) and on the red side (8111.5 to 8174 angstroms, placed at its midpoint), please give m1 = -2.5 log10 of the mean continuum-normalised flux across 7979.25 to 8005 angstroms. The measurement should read 0.02 mag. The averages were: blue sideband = 9.23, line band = 8.83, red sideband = 8.68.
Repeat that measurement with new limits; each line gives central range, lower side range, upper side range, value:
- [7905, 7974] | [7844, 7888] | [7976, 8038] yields 0.022 mag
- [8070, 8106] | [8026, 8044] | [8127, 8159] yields 0.023 mag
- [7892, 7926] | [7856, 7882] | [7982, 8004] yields 0.022 mag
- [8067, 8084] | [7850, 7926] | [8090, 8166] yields 0.017 mag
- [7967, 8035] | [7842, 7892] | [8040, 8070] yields -0.020 mag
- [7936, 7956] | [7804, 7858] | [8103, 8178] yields 0.017 mag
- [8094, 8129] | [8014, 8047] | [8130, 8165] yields 0.027 mag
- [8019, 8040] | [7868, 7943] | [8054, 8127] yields -0.024 mag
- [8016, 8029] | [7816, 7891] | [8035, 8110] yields -0.029 mag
